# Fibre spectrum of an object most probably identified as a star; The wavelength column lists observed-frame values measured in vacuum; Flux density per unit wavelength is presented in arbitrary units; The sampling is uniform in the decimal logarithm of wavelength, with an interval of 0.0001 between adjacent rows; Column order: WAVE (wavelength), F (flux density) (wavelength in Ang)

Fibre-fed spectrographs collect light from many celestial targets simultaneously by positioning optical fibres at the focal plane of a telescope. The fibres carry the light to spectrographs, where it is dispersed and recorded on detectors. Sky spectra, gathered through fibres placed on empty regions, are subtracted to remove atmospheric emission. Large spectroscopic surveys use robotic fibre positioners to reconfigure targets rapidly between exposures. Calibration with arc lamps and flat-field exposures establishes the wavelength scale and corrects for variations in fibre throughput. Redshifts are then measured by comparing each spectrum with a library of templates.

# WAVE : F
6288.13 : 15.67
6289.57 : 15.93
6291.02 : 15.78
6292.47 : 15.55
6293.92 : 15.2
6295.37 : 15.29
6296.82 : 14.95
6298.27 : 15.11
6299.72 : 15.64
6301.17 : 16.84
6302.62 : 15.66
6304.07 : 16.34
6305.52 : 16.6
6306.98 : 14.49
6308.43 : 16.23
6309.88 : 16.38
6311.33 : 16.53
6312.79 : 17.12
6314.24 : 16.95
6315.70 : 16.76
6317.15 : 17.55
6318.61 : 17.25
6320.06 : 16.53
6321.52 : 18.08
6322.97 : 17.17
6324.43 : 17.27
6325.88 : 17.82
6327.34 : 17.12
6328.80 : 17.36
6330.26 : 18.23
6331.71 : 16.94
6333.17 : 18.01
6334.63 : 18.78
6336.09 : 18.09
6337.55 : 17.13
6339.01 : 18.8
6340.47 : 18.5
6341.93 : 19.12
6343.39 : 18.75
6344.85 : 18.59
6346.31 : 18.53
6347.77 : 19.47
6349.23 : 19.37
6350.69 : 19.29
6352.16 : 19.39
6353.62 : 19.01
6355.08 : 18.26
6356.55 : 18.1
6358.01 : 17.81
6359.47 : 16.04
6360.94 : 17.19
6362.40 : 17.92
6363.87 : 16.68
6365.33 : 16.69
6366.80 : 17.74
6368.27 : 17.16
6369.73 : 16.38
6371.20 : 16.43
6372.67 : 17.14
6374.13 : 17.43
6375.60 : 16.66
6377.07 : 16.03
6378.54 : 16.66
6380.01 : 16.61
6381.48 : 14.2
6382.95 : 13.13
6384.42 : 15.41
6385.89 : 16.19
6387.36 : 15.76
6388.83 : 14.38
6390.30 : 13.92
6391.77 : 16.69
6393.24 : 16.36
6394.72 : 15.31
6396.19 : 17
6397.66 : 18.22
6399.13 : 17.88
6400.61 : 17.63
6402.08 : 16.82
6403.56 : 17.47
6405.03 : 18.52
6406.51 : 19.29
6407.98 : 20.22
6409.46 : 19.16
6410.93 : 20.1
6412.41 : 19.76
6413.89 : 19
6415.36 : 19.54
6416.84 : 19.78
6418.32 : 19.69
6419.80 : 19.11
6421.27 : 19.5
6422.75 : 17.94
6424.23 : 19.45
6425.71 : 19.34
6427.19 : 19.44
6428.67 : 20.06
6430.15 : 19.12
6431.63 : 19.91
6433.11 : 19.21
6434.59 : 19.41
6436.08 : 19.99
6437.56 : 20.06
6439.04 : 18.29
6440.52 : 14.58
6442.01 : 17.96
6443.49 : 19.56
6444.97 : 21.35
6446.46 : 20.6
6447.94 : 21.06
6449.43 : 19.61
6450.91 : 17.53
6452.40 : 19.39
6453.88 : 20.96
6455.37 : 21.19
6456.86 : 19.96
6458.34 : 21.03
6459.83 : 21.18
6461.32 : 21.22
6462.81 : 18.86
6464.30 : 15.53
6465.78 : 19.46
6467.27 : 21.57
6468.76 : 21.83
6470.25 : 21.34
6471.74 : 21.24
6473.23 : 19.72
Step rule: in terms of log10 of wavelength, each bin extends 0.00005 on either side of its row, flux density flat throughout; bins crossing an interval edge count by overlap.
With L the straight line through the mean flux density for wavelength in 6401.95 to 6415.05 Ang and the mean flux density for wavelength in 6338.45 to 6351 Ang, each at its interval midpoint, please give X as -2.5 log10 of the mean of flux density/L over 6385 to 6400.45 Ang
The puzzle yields 0.17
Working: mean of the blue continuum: 18.9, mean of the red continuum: 19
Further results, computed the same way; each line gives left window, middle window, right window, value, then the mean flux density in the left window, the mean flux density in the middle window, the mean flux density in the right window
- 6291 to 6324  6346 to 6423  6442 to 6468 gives 0.039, 16.3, 17.5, 19.9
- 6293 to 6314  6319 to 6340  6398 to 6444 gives -0.069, 15.9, 17.7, 19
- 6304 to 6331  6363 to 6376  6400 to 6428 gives 0.071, 17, 16.9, 19.1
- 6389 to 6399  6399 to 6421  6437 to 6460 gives -0.104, 16.3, 19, 19.6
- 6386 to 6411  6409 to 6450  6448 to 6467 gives -0.048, 17.2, 19.4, 19.8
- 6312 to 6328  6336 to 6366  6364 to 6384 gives -0.095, 17.2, 18.2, 16.3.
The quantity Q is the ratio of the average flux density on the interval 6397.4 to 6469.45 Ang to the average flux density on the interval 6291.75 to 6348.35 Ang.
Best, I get 1.13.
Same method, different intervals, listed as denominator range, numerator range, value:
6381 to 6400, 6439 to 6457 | 1.23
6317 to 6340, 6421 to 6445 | 1.08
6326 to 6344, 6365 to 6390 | 0.89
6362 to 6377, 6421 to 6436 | 1.14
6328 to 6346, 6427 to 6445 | 1.05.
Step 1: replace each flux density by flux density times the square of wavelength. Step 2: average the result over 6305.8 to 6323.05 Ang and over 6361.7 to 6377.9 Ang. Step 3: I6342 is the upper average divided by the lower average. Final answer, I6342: 1.03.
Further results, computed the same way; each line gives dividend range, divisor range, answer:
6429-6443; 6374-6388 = 1.21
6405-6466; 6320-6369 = 1.11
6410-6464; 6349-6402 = 1.19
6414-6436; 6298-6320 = 1.23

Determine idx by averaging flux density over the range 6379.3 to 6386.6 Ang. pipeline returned 15.1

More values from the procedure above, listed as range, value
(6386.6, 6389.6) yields 15.1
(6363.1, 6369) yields 17.1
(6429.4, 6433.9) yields 19.4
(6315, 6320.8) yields 17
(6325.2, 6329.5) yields 17.4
